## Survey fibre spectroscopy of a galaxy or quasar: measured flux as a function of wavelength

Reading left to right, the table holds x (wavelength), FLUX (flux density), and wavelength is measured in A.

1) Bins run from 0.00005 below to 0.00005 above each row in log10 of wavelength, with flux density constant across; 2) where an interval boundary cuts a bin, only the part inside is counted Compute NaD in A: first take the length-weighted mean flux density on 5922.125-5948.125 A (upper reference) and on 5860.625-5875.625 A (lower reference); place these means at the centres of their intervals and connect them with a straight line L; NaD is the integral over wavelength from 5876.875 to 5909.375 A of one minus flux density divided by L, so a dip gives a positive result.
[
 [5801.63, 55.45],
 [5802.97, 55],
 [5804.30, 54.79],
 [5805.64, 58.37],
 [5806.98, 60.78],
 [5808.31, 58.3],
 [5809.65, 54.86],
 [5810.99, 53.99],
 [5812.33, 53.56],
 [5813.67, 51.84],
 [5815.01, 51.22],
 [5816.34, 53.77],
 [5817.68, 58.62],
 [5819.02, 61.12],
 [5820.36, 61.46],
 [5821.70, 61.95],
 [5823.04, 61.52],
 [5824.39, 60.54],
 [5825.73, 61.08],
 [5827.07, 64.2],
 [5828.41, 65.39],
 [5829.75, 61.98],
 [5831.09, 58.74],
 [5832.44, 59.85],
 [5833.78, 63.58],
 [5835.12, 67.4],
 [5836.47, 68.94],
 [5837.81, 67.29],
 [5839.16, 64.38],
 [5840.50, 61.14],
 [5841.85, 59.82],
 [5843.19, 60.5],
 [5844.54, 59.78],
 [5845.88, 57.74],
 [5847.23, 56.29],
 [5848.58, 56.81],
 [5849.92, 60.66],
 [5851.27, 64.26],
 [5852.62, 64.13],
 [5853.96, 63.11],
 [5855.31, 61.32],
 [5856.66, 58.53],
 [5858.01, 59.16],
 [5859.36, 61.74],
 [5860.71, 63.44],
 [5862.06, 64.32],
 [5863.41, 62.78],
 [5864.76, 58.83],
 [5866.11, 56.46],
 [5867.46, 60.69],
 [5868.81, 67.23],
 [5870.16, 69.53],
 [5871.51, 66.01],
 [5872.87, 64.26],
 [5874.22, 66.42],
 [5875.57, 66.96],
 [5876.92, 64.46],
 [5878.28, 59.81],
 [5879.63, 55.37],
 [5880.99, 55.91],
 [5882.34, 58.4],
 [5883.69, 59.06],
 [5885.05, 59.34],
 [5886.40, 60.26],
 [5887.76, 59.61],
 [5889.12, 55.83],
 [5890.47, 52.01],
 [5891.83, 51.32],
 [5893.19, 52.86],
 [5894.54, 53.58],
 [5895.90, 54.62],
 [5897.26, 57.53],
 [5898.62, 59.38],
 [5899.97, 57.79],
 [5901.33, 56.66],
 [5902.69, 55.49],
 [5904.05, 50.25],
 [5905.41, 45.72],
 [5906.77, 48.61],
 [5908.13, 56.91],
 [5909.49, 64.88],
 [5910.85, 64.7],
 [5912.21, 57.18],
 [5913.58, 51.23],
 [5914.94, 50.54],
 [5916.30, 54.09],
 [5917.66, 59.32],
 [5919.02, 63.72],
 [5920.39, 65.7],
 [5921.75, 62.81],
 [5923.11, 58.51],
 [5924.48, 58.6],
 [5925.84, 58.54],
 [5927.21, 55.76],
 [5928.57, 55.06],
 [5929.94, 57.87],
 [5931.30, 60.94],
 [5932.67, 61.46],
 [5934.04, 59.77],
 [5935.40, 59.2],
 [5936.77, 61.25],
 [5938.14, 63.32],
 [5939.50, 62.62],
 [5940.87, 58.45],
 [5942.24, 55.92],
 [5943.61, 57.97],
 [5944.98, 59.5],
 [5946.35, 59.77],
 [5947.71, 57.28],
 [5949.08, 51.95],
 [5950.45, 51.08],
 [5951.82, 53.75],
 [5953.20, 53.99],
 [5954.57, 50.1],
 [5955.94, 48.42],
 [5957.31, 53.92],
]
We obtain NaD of 3.26 A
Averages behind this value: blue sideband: 63.8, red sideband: 59.1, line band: 55.8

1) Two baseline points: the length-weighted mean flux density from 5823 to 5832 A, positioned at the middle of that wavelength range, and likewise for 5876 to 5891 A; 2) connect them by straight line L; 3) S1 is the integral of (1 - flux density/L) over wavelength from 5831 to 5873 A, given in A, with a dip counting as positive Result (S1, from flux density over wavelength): -1.3 A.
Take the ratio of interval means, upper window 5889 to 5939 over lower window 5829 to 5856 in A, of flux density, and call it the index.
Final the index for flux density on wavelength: 0.92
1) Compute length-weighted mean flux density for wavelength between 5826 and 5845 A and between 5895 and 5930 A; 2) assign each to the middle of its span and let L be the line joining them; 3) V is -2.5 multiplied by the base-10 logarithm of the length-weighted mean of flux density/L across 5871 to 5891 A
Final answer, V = -0.01 mag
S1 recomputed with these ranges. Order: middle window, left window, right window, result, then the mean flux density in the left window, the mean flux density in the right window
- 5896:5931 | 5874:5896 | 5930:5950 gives 0.9 A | 57.9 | 59.1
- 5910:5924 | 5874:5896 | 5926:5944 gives 0.0 A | 57.9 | 59.2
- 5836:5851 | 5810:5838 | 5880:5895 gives -0.6 A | 60.2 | 56.2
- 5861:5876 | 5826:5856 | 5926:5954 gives -0.7 A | 62.1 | 57.8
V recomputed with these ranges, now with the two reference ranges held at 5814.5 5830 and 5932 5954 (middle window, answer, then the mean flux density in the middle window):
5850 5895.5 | -0.02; 60.5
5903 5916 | 0.08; 54.5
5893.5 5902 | 0.04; 56.5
